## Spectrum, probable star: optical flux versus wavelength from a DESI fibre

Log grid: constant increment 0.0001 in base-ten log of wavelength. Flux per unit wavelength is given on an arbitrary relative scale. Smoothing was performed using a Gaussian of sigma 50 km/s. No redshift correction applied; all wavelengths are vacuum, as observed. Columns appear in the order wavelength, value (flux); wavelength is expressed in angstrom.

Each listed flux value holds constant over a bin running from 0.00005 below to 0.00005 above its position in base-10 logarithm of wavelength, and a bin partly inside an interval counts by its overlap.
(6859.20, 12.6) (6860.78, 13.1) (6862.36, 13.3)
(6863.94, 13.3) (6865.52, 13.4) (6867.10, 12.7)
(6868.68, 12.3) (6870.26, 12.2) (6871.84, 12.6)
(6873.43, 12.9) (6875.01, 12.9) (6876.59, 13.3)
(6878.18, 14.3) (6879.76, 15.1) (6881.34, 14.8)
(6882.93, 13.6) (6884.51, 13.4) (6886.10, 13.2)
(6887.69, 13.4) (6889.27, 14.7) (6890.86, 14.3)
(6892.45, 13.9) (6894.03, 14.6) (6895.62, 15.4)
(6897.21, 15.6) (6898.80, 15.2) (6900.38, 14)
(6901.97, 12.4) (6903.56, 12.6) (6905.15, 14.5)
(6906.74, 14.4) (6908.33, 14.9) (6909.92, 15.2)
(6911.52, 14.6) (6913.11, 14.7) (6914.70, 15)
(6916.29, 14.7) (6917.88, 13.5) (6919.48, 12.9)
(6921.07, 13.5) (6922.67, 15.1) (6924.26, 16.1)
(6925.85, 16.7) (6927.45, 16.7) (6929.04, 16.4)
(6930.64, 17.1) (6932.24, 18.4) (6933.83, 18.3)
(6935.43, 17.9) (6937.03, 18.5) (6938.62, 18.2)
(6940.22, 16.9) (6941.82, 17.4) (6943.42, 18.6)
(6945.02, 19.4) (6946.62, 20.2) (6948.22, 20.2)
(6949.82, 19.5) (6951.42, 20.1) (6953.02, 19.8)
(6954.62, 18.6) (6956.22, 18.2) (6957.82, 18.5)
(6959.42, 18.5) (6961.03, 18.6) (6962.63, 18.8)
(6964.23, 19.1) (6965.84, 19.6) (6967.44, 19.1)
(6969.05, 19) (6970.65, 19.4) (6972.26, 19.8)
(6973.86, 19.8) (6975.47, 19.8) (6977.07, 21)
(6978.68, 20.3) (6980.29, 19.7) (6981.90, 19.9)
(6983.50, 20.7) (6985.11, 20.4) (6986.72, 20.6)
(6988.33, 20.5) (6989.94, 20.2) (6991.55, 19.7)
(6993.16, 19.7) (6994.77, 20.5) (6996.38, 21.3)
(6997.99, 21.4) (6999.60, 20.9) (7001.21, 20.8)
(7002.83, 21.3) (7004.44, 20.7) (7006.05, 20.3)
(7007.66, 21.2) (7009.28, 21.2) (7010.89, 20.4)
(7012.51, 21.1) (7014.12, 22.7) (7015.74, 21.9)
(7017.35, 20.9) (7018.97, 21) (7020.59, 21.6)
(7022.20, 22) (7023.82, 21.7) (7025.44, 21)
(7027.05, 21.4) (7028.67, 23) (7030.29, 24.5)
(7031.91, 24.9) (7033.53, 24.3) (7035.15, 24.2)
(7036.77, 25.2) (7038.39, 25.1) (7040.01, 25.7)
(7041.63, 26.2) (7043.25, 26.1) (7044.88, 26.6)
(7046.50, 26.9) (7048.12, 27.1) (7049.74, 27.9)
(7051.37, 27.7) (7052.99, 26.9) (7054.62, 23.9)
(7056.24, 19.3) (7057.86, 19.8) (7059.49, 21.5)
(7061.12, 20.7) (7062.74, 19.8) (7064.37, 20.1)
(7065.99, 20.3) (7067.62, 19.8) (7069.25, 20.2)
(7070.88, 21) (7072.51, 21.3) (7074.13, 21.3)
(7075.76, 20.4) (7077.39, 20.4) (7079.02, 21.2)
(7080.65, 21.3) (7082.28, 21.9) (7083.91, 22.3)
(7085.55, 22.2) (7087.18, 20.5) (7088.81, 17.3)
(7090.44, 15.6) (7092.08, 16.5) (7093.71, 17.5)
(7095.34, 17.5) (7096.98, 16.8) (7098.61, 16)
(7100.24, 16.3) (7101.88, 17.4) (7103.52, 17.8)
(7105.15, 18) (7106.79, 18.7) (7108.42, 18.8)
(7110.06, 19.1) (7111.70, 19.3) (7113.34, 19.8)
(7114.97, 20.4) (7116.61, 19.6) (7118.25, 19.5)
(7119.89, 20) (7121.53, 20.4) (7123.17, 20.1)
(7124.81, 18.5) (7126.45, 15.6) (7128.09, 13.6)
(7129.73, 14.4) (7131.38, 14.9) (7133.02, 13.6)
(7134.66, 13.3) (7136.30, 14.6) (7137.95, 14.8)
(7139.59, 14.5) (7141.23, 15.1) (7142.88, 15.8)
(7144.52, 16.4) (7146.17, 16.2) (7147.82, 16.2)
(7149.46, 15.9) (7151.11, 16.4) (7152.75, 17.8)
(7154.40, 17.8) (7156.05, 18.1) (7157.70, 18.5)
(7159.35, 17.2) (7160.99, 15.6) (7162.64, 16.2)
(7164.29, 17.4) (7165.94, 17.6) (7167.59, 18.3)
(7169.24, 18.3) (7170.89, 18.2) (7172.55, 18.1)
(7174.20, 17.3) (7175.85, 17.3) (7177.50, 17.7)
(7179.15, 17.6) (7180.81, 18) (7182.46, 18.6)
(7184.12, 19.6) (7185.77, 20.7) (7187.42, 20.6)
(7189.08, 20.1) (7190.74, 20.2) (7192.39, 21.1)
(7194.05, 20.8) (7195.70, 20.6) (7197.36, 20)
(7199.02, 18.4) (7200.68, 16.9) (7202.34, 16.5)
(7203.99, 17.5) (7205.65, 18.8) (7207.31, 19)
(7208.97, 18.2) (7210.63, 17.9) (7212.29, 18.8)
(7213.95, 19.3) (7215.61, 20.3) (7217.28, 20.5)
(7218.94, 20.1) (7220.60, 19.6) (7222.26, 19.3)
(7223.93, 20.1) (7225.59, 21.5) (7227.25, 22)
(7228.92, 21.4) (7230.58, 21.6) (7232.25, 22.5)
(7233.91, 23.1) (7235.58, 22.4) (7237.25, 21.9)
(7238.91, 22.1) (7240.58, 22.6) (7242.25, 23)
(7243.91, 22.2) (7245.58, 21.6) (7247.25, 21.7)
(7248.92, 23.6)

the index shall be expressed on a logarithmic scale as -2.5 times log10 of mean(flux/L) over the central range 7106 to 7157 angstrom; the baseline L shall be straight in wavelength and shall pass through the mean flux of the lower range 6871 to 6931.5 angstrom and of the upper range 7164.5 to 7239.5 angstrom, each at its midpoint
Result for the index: 0.08 mag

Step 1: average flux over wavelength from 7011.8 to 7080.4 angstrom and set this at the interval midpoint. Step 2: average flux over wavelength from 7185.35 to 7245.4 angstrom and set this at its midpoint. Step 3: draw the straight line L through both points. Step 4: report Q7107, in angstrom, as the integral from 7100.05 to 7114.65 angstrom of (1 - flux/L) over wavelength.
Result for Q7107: 2.3 angstrom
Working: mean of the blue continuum 22.8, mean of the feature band 18.5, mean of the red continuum 20.3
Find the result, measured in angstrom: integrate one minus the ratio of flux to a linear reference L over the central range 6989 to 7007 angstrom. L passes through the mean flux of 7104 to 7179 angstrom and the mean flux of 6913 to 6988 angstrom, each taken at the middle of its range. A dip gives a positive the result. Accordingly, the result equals -2.6 angstrom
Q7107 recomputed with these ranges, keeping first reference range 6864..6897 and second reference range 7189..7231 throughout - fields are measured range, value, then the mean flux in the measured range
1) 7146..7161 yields 1.2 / 17.1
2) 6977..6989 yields -3.7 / 20.3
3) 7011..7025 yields -4.7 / 21.5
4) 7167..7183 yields 0.9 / 17.9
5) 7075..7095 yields -2.7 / 19.7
